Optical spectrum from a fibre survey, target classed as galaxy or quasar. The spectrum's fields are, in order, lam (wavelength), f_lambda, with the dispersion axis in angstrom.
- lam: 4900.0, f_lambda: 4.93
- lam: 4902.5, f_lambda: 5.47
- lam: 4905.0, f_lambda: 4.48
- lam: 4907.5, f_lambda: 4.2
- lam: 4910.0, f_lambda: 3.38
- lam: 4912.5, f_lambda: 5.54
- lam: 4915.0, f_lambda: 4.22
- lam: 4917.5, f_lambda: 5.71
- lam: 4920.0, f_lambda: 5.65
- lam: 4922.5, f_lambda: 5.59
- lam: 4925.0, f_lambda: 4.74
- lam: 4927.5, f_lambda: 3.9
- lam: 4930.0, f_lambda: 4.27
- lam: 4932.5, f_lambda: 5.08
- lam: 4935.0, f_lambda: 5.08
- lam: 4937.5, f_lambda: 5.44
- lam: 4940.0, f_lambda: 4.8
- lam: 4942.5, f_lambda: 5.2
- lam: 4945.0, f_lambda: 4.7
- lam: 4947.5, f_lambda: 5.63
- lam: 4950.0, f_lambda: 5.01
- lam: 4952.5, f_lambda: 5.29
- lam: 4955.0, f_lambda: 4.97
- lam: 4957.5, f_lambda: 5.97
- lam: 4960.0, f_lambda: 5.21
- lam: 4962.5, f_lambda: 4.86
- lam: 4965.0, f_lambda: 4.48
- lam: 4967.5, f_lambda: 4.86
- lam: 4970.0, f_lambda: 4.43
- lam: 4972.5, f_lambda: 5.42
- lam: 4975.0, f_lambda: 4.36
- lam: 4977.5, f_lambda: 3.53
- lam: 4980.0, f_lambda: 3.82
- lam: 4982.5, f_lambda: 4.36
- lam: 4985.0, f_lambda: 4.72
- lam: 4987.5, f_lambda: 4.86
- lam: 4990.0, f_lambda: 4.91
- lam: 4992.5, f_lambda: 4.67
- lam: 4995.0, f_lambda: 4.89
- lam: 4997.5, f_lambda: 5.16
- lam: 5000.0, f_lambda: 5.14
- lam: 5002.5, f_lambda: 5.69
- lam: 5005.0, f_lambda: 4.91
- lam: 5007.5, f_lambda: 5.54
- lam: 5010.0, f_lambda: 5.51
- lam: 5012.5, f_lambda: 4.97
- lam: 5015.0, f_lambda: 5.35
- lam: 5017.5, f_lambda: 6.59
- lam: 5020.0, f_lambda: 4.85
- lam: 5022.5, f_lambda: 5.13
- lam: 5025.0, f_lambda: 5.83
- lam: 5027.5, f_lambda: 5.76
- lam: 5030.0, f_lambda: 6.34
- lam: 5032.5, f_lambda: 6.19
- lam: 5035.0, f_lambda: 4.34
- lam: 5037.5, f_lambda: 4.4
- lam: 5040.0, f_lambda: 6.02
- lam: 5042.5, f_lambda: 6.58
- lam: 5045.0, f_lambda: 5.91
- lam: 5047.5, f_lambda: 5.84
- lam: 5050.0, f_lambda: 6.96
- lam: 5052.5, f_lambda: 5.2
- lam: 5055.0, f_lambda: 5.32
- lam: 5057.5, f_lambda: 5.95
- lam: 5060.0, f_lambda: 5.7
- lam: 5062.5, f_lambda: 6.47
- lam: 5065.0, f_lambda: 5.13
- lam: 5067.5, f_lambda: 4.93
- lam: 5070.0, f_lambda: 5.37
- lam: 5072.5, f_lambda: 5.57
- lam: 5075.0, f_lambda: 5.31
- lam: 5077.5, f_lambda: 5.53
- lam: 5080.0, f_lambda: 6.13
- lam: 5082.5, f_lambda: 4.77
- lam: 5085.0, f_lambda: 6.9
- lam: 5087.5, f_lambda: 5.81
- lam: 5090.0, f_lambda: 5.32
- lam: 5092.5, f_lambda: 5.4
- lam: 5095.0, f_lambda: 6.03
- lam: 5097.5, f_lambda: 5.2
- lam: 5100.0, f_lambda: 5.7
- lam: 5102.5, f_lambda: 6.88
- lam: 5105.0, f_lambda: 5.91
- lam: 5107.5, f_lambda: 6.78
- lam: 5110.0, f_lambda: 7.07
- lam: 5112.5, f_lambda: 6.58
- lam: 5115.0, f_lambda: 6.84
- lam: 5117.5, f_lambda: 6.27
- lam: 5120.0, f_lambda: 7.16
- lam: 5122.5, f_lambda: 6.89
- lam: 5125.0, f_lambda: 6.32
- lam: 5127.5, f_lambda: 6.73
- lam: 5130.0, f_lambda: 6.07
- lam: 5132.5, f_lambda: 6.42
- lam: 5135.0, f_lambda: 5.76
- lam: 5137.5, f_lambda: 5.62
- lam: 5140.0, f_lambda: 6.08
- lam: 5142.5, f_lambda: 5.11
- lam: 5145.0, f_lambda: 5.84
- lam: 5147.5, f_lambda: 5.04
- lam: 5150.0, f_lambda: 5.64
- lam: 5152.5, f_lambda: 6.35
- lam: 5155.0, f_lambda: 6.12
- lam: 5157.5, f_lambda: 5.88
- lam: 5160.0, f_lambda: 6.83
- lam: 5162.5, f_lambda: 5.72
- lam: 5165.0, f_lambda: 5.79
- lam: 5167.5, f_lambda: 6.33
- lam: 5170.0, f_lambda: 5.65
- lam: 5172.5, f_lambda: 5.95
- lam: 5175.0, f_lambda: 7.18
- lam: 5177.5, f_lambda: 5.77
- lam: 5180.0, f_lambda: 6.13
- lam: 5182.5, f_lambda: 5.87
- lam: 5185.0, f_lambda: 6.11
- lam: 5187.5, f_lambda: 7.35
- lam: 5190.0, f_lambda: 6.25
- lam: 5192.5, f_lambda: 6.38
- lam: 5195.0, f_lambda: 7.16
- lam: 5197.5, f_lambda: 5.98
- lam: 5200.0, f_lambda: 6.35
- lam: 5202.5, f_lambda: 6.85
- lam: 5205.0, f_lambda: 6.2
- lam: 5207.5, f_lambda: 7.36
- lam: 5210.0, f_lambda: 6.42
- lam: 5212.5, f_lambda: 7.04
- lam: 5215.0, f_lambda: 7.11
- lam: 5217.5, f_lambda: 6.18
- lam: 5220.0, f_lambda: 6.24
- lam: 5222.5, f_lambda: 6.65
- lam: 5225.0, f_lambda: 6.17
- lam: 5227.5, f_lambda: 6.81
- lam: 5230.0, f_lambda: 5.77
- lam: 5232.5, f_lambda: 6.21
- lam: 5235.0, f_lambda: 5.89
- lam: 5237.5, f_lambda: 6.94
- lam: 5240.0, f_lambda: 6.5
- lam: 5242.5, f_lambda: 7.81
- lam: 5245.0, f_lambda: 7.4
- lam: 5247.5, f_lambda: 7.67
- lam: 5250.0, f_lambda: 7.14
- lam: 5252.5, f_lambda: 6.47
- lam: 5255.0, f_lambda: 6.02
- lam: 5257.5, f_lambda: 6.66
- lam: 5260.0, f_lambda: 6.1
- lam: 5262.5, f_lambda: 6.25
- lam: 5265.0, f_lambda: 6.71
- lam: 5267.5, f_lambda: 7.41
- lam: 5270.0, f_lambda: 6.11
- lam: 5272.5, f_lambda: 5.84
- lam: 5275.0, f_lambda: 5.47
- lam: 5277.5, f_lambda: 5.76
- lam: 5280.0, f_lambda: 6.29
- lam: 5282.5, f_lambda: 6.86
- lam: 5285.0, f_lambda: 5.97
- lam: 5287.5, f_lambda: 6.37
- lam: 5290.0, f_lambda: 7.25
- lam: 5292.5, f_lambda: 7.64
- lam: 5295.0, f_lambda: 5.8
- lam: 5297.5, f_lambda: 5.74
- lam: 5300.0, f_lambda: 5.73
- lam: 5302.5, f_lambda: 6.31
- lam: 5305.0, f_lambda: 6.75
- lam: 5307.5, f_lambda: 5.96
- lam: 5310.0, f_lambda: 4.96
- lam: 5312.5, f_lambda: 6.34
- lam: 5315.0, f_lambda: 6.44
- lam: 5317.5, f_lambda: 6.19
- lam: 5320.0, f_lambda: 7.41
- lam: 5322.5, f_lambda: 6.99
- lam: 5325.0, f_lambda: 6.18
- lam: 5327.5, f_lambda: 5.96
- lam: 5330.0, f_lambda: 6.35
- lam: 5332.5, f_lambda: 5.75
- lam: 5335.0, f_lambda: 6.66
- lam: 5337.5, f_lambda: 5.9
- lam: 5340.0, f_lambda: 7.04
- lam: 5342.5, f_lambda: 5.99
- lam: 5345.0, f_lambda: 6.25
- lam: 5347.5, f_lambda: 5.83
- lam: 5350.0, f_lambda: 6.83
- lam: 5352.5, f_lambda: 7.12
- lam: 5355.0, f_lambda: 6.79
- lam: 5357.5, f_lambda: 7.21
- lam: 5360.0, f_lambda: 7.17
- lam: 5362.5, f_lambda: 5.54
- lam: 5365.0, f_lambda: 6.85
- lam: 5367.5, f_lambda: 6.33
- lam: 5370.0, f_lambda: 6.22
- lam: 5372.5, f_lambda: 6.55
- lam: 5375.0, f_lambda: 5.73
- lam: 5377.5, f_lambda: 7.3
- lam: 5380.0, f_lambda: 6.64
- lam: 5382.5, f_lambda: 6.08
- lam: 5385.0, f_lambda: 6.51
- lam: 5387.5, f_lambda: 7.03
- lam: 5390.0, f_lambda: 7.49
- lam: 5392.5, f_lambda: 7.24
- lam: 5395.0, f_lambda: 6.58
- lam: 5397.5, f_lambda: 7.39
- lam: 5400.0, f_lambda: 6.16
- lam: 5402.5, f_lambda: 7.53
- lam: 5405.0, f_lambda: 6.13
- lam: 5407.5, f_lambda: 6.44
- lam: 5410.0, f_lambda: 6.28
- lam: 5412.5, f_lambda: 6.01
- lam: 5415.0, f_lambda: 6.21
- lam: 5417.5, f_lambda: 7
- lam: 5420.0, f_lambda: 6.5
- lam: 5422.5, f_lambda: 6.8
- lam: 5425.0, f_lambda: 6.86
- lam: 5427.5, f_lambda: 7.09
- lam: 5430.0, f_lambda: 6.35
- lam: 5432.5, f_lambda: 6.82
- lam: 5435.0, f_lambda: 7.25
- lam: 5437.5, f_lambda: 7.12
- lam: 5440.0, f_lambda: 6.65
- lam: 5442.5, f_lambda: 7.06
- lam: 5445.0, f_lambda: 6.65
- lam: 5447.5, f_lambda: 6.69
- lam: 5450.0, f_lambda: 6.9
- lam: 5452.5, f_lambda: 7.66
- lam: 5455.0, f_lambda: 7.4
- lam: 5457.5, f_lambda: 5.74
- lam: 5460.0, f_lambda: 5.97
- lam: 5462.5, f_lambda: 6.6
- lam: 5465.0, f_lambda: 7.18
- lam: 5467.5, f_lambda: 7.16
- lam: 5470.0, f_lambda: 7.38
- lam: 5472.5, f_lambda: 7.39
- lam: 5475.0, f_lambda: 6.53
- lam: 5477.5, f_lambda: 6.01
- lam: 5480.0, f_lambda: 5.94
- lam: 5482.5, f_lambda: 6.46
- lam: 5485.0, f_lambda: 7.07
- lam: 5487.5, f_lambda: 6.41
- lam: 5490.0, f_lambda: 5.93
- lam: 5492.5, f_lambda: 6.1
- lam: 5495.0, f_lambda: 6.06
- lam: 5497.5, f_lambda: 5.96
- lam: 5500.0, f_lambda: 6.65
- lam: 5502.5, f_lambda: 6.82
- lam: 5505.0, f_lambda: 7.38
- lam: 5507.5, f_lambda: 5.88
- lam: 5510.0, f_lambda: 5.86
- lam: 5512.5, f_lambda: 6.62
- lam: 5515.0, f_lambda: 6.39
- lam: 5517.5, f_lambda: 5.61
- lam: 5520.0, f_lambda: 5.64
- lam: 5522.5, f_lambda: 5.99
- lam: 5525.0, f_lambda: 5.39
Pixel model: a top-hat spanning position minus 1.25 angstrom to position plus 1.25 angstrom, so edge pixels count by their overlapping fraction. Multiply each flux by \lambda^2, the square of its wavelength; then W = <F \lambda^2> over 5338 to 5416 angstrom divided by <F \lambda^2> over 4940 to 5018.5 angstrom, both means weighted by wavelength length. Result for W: 1.5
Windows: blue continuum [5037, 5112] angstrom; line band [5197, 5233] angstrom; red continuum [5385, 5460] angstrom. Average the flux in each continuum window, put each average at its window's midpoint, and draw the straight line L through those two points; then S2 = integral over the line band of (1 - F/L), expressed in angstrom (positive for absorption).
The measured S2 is -1.73 angstrom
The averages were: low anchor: 5.82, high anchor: 6.78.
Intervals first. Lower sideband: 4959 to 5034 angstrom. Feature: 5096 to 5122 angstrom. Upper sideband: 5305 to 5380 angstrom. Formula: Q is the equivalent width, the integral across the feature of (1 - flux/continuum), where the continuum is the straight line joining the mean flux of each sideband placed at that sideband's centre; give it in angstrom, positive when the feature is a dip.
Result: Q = -4.4 angstrom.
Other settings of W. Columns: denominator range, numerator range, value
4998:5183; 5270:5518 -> 1.25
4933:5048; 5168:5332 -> 1.38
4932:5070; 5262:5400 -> 1.40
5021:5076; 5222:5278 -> 1.25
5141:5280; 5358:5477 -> 1.14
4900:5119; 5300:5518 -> 1.43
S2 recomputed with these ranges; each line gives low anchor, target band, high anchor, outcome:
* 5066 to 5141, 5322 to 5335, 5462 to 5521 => 0.09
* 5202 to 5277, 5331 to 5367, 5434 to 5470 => 1.27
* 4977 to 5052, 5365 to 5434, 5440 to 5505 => -2.31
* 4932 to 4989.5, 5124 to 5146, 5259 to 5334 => -1.50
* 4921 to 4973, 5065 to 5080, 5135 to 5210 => 0.68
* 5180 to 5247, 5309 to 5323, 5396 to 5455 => 0.62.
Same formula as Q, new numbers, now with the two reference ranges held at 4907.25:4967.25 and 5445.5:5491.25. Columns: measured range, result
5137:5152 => 0.1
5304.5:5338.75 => -0.3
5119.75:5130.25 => -2.0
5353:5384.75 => -0.9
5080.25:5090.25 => -0.6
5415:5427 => -0.4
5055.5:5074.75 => -0.7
